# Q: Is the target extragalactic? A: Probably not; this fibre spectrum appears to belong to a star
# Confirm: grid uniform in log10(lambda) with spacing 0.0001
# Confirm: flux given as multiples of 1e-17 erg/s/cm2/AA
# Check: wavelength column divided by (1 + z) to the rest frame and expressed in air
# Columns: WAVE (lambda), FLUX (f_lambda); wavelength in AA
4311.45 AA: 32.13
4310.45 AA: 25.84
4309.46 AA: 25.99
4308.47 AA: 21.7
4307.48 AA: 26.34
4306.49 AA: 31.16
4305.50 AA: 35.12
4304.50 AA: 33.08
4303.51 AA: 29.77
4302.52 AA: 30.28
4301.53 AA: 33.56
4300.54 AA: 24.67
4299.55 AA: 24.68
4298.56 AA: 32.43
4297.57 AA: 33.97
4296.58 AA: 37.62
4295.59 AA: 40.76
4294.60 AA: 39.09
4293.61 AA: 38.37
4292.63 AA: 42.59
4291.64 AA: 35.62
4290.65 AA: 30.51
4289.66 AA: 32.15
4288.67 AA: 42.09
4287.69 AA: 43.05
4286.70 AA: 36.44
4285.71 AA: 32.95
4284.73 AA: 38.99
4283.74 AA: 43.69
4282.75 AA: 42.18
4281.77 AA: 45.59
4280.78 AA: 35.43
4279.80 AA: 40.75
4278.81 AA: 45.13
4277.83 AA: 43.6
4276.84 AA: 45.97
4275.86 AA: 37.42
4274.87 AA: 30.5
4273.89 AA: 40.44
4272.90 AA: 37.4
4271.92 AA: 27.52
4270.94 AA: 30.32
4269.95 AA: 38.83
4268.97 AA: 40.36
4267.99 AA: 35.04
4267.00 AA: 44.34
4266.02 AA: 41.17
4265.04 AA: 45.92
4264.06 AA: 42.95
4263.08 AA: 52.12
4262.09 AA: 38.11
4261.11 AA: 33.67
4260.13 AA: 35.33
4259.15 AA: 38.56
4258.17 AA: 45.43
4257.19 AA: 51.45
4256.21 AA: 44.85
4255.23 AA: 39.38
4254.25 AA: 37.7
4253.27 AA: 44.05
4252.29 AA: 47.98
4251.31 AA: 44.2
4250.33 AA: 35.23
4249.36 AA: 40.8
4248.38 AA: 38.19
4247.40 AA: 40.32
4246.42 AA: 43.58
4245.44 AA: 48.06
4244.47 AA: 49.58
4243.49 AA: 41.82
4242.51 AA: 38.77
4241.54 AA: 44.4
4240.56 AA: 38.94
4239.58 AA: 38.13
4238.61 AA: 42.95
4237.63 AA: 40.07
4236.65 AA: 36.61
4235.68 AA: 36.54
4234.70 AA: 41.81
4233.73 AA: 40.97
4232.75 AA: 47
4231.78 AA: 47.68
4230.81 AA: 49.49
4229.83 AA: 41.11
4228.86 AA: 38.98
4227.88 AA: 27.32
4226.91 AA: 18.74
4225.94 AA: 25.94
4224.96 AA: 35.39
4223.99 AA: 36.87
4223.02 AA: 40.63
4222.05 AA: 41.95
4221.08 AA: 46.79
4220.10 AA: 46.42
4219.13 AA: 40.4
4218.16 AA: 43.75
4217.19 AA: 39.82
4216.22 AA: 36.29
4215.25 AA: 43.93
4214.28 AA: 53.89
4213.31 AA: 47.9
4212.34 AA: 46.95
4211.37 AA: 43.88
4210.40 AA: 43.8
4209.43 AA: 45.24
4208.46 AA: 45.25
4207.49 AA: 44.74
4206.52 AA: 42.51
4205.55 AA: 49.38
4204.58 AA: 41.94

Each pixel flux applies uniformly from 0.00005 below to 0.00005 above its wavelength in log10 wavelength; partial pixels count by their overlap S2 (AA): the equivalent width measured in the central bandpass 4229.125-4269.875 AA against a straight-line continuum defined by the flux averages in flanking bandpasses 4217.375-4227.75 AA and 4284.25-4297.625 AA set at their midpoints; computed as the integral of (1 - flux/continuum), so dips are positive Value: -4.9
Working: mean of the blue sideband 37.4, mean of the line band 42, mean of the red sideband 37.6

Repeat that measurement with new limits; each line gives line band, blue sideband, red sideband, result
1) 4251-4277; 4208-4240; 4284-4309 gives -2.21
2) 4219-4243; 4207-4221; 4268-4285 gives 2.03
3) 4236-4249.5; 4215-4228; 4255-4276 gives -1.03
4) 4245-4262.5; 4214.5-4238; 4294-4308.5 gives -2.25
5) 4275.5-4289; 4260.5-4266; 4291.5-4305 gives -1.14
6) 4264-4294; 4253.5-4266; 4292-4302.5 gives -0.54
